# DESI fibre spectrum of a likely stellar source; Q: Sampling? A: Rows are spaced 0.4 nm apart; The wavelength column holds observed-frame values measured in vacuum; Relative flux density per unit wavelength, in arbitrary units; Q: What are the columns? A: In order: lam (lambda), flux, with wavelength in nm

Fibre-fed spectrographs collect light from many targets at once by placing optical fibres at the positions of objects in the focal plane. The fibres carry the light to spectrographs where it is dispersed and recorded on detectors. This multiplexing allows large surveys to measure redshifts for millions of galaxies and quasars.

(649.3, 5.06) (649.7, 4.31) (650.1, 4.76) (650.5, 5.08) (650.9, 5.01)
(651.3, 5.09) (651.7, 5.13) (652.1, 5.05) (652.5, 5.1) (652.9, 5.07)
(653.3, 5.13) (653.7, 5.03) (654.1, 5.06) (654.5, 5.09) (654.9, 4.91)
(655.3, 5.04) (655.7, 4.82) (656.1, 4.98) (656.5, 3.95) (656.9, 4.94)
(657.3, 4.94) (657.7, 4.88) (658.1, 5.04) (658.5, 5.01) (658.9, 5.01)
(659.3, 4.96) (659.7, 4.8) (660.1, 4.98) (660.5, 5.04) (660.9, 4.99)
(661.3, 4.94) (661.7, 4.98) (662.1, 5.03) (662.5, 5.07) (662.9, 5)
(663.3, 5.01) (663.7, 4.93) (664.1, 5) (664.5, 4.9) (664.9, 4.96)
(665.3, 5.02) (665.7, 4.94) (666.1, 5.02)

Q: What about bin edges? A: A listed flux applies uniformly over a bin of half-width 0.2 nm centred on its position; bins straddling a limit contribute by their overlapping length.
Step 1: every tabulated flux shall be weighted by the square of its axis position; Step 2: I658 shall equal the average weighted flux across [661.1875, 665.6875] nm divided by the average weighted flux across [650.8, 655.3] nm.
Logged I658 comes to 1.0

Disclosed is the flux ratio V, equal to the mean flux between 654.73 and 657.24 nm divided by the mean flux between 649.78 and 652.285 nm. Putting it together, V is 0.96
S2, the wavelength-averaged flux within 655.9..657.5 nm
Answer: 4.7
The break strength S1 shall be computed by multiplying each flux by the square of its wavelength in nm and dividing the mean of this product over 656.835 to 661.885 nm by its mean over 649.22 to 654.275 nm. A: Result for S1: 1.0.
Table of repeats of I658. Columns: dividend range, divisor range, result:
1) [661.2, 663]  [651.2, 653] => 1.01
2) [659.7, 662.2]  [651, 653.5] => 1.00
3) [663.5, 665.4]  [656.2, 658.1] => 1.07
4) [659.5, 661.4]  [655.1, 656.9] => 1.06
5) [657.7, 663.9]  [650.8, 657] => 1.03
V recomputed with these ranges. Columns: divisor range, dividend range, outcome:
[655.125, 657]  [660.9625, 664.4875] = 1.05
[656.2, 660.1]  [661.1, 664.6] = 1.03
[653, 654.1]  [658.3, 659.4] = 0.98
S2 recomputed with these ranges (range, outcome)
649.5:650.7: 4.72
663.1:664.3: 4.98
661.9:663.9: 5.01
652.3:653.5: 5.1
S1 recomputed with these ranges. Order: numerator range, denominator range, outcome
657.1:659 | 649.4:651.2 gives 1.06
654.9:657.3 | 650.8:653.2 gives 0.95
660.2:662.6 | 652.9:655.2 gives 1.01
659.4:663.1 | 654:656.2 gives 1.02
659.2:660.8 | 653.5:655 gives 1.00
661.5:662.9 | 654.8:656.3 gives 1.04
